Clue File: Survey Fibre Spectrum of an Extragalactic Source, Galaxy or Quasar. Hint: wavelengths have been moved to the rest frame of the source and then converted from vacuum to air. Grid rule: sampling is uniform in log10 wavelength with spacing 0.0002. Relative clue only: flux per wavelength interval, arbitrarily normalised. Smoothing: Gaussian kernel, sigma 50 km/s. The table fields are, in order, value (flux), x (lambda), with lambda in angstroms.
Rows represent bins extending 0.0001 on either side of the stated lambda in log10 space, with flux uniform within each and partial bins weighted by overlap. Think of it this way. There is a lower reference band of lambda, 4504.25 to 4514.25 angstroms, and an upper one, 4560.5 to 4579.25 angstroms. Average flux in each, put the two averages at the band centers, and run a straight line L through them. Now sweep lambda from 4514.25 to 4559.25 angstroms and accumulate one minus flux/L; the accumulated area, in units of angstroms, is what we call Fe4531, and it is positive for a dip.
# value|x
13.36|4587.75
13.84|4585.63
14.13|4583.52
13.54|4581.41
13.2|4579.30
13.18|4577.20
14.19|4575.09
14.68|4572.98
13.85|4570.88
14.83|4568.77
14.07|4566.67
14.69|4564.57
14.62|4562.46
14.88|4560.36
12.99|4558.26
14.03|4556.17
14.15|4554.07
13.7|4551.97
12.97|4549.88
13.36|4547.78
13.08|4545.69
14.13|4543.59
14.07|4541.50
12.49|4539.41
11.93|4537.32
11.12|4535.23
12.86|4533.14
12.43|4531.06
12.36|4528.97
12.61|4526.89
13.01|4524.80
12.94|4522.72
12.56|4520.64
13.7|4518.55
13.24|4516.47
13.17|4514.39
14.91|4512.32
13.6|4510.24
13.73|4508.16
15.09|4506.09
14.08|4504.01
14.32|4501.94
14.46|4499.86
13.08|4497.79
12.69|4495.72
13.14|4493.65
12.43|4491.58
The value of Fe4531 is 3.7 angstroms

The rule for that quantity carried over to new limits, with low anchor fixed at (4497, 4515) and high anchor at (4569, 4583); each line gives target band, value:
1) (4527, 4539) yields 1.5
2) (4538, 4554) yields 0.6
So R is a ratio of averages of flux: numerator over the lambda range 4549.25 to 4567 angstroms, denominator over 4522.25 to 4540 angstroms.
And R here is 1.1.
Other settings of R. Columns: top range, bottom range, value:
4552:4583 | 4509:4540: 1.09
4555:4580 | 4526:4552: 1.10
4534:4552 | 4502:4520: 0.93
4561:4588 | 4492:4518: 1.02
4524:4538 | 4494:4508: 0.89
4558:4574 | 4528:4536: 1.18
